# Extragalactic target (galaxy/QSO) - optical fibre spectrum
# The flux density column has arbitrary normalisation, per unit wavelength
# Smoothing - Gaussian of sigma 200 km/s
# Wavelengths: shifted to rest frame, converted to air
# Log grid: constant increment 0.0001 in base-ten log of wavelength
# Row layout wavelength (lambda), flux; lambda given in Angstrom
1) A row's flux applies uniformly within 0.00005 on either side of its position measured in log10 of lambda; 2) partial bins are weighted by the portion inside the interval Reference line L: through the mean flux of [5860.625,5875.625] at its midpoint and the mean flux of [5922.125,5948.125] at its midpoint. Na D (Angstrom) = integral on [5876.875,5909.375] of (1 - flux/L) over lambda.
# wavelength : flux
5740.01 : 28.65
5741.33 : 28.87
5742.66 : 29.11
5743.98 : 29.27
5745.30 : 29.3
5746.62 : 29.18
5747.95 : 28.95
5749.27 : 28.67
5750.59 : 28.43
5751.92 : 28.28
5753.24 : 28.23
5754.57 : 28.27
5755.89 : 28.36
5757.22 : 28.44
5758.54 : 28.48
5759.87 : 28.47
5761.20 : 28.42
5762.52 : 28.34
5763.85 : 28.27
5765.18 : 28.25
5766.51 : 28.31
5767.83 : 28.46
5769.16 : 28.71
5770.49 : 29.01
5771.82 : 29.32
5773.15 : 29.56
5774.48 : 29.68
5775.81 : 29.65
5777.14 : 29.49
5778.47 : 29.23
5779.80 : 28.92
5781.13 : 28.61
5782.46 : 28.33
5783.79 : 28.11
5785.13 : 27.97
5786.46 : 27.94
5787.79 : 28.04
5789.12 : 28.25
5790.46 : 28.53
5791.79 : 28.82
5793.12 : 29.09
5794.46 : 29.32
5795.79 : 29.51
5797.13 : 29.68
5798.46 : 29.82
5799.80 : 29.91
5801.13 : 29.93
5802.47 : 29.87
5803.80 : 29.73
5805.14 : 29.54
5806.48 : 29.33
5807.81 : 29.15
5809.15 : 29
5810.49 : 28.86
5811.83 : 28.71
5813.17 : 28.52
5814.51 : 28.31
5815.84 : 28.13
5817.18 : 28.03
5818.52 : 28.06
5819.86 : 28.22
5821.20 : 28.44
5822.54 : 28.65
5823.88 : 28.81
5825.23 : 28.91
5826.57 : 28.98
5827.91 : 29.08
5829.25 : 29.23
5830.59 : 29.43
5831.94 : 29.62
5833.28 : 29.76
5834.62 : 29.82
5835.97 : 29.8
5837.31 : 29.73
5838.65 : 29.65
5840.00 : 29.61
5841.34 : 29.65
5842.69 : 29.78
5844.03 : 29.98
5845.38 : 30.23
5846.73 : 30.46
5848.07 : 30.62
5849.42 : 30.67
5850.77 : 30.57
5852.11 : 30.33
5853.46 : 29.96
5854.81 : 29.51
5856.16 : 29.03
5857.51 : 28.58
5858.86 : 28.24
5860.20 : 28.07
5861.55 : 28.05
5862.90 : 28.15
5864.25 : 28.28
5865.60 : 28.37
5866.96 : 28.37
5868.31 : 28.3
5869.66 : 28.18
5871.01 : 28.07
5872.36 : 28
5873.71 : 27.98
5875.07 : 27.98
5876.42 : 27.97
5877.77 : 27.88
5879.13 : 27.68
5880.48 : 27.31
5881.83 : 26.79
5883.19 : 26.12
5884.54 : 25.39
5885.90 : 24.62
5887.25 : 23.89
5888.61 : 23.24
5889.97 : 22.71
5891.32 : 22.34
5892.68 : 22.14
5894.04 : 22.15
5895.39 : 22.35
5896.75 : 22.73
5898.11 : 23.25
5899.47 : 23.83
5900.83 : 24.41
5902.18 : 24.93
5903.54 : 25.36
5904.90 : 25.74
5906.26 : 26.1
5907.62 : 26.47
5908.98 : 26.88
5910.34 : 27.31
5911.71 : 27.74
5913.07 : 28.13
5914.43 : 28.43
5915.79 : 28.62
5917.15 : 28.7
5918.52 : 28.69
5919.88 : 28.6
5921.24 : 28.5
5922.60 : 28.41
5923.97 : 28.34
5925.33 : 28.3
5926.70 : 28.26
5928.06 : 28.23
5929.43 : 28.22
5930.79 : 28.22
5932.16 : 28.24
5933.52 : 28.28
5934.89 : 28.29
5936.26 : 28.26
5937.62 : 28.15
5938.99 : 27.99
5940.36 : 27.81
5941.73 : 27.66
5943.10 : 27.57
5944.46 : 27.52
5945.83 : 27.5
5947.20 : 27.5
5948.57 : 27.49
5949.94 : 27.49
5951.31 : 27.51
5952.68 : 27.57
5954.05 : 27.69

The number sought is 3.9 Angstrom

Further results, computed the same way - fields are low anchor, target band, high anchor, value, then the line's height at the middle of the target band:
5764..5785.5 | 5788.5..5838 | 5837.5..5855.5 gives 0.67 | 29.5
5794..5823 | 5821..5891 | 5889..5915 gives -3.81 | 26.9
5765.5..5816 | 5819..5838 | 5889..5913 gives -1.17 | 27.5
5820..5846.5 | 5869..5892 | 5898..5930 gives 1.55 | 28.1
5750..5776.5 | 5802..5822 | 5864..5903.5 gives -0.98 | 27.4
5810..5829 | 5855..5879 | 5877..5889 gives -1.45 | 26.6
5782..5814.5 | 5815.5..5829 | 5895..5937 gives 0.01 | 28.6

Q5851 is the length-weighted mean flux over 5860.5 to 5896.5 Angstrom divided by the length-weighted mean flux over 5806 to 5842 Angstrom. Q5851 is 0.90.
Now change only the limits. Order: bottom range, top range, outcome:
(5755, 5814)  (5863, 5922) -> 0.91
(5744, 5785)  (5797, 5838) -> 1.01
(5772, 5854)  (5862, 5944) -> 0.92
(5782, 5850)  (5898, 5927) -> 0.93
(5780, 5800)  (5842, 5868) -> 1.02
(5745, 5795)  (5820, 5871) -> 1.02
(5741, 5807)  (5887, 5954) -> 0.92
